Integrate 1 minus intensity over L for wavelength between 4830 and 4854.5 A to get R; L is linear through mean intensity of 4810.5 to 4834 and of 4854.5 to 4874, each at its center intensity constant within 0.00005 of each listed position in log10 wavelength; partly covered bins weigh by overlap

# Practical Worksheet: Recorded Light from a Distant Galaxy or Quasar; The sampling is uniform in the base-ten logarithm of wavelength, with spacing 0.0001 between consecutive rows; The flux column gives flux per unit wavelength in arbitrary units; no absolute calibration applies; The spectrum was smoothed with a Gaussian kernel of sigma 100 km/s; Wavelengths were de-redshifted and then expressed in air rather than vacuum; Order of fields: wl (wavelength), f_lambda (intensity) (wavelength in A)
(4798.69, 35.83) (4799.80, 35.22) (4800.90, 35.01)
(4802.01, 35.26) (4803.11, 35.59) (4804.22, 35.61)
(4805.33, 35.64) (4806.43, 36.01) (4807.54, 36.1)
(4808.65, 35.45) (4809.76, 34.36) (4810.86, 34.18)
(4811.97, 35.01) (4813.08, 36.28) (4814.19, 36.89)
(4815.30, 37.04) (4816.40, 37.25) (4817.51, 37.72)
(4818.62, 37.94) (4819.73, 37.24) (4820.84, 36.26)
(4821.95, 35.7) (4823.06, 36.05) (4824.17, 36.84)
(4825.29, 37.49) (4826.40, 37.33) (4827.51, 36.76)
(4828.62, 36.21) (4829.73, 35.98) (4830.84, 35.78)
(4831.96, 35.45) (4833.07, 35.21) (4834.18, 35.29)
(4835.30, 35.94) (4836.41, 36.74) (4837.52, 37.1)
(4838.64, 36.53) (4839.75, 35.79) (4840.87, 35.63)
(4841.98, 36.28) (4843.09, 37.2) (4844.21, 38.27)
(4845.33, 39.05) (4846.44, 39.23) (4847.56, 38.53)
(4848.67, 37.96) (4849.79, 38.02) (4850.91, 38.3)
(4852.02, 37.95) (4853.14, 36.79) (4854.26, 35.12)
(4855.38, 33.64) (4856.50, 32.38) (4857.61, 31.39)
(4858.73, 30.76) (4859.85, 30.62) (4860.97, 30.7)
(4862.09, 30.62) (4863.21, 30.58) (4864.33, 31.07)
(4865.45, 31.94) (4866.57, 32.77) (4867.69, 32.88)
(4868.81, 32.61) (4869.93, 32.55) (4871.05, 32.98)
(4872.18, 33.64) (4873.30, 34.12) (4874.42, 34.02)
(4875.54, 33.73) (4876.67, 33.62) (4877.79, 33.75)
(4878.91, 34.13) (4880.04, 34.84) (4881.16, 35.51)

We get -1.84 A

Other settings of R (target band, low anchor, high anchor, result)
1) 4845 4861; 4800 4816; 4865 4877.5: -0.7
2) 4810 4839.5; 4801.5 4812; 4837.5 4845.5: -0.2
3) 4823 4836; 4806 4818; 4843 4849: 0.4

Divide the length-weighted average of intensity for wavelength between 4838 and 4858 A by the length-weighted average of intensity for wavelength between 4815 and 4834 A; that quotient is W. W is 1.00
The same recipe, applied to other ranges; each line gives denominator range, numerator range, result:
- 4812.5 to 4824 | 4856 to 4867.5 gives 0.85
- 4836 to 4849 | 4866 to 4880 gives 0.89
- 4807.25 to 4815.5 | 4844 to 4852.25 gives 1.08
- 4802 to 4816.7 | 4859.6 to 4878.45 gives 0.91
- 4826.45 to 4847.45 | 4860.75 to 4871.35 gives 0.87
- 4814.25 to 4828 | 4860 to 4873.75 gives 0.87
